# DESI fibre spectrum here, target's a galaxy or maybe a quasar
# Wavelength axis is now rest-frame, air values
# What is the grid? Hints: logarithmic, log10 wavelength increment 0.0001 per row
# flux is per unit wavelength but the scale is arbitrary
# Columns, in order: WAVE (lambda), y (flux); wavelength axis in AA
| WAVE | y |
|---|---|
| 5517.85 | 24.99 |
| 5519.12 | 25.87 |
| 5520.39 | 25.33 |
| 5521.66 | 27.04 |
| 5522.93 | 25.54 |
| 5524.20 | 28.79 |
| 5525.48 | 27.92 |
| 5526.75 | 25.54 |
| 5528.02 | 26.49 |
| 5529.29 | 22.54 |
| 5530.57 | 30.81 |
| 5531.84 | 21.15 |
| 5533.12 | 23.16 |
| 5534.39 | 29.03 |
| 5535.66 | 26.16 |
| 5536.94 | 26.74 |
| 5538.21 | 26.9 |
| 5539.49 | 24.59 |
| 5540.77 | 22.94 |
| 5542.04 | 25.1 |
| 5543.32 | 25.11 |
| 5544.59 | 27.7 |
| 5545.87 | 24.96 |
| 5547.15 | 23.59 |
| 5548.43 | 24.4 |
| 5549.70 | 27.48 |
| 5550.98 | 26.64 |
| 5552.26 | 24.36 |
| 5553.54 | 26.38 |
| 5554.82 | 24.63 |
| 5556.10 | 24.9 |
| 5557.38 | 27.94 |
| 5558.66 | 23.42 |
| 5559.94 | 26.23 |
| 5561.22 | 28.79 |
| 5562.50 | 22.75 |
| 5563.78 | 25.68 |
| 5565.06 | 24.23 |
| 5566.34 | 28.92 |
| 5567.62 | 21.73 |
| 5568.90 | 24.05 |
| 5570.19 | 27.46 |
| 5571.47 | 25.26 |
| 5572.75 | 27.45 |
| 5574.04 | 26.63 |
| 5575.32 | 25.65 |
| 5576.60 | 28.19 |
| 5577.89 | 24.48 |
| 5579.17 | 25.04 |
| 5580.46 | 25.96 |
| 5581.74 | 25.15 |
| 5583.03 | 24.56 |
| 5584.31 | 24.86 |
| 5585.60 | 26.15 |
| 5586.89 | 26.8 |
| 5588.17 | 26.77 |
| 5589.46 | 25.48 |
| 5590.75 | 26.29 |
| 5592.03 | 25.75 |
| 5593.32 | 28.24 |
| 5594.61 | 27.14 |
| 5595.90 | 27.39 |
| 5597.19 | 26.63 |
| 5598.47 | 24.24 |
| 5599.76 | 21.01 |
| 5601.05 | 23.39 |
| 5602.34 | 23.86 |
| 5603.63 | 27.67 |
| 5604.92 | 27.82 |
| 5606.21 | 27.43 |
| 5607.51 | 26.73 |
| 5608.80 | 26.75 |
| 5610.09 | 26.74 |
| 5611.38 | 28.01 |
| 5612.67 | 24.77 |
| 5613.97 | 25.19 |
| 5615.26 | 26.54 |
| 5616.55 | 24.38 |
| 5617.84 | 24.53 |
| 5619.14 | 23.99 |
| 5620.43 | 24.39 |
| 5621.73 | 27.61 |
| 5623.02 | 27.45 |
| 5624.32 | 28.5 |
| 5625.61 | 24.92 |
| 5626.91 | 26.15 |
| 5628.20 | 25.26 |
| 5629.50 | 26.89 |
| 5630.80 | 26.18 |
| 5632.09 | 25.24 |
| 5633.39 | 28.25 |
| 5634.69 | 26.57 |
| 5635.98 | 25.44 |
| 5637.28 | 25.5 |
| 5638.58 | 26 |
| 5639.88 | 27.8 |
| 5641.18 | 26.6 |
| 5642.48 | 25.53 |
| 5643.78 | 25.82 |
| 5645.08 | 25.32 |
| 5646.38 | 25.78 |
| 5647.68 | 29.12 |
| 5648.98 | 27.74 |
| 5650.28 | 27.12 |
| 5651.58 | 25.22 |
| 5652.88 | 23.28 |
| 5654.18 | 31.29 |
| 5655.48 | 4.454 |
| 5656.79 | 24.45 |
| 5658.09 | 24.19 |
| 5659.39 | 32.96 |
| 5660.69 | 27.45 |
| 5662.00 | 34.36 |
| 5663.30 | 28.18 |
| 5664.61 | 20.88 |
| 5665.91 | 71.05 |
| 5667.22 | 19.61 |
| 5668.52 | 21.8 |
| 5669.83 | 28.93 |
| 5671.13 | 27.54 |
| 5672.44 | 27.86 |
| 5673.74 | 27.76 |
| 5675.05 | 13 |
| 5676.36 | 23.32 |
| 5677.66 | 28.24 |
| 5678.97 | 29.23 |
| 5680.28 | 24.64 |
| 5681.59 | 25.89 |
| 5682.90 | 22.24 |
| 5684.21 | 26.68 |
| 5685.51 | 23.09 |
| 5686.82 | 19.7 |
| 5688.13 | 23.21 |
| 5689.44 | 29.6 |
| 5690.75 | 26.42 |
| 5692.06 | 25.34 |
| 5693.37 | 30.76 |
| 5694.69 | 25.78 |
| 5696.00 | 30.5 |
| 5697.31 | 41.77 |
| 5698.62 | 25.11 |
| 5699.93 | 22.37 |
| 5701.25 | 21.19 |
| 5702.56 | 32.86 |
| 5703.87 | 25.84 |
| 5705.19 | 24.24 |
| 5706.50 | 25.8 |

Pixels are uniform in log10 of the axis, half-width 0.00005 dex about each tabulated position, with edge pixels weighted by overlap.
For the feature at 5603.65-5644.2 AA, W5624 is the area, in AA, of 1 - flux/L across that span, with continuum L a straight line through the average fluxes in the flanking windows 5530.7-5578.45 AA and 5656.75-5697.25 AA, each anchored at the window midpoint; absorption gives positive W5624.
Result 0.6 AA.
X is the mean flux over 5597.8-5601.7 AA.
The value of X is 23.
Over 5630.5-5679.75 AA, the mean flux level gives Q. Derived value 26.8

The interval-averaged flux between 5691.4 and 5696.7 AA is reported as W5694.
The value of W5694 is 28.2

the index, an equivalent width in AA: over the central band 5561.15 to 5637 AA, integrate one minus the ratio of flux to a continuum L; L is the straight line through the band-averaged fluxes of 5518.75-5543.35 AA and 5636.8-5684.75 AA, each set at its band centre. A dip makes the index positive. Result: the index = 1.1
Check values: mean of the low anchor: 25.9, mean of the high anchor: 26.7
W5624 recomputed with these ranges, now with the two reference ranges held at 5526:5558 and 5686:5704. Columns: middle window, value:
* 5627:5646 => 0.3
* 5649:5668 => -0.9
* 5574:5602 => 0.4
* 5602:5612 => -0.3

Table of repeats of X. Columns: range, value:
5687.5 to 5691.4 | 26.4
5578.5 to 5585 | 25.1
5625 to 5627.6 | 25.6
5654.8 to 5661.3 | 22.7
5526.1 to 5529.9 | 24.9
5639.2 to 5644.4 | 26.4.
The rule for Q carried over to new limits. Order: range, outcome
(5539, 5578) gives 25.6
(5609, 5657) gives 25.6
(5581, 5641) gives 26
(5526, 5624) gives 25.7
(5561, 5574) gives 25.6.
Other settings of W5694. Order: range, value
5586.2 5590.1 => 26.3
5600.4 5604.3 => 25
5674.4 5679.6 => 23.4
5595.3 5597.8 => 27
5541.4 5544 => 25.2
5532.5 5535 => 26.1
